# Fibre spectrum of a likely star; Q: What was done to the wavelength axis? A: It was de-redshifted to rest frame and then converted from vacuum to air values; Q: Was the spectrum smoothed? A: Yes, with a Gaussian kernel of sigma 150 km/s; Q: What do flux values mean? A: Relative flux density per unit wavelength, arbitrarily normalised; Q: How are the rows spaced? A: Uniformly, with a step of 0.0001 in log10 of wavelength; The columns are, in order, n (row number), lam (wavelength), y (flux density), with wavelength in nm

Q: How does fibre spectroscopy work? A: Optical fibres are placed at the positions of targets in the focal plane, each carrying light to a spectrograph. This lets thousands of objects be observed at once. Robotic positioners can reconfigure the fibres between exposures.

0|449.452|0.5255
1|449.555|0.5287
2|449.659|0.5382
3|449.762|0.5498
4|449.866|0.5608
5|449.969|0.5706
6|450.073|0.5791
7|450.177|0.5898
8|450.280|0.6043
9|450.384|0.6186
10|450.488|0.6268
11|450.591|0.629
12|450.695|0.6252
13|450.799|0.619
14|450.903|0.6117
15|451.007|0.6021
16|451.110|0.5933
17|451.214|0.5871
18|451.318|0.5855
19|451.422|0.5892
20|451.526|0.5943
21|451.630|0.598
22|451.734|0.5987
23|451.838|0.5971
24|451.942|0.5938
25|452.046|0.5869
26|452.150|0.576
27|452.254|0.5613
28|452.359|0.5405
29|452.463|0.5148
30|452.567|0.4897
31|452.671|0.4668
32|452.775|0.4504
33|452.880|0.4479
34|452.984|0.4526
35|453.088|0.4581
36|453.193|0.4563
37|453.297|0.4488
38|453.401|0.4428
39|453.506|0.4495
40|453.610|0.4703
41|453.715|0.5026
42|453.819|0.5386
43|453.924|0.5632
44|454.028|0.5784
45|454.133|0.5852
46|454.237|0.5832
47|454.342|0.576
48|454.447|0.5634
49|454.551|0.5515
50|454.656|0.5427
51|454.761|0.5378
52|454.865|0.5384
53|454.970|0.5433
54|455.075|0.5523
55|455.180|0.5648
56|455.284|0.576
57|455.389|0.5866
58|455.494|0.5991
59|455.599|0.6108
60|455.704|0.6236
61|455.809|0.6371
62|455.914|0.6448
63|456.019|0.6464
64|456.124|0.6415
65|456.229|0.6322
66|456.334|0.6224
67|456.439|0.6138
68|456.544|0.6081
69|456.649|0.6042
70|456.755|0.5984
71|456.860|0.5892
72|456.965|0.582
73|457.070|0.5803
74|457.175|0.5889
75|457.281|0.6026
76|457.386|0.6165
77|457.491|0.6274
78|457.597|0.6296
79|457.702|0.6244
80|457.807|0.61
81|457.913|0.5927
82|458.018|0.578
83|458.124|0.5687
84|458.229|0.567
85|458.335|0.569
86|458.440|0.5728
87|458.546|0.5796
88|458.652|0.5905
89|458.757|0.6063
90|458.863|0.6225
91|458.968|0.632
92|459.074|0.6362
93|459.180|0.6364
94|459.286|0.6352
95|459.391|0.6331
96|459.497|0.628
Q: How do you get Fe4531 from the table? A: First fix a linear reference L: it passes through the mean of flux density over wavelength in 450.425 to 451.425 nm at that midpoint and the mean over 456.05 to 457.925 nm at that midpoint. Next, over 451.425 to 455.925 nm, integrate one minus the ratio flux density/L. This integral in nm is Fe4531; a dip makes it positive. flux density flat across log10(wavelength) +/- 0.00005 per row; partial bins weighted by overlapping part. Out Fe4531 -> 0.48 nm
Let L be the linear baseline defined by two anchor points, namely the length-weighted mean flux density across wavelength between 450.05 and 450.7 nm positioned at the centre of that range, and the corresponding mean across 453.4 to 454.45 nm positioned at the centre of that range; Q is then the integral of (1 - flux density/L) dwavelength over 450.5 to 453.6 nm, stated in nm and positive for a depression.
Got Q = 0.18 nm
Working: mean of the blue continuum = 0.611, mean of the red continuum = 0.535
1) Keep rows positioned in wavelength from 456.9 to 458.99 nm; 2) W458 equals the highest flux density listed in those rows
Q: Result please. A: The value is 0.632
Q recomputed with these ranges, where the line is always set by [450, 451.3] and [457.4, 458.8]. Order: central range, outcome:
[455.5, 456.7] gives -0.06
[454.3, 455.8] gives 0.07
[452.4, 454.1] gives 0.33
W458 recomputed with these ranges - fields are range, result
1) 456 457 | 0.6464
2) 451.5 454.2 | 0.5987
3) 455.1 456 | 0.6448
